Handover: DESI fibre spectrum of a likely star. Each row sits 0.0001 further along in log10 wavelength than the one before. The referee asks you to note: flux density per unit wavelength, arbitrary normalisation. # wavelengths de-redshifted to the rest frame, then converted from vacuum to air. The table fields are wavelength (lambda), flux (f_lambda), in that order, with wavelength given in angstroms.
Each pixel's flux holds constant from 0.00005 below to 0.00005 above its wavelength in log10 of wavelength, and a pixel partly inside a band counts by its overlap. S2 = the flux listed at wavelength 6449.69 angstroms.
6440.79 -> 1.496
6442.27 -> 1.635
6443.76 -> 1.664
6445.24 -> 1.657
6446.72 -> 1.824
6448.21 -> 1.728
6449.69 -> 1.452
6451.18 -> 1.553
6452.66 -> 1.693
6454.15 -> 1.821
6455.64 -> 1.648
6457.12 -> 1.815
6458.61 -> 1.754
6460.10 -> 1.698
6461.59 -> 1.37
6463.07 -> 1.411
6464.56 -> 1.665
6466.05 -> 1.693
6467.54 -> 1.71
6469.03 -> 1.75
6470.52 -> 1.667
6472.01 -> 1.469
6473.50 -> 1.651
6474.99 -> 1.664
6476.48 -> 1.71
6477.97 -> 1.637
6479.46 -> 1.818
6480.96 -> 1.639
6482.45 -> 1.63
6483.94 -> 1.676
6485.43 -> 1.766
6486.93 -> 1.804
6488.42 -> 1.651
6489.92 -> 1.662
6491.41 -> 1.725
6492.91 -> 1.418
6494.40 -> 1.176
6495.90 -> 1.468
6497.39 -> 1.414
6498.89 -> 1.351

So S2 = 1.452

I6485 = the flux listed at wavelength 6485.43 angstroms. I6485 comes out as 1.766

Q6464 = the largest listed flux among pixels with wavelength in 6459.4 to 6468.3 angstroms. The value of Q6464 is 1.71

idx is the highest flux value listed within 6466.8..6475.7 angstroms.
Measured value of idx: 1.75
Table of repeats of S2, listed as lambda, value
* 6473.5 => 1.651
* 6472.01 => 1.469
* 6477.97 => 1.637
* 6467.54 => 1.71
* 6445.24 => 1.657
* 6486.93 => 1.804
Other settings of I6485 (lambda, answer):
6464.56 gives 1.665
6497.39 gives 1.414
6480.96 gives 1.639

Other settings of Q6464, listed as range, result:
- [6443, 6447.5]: 1.824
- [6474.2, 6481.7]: 1.818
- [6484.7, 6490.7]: 1.804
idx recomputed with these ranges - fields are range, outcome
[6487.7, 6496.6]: 1.725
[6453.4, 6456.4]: 1.821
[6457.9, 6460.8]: 1.754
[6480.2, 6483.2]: 1.639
